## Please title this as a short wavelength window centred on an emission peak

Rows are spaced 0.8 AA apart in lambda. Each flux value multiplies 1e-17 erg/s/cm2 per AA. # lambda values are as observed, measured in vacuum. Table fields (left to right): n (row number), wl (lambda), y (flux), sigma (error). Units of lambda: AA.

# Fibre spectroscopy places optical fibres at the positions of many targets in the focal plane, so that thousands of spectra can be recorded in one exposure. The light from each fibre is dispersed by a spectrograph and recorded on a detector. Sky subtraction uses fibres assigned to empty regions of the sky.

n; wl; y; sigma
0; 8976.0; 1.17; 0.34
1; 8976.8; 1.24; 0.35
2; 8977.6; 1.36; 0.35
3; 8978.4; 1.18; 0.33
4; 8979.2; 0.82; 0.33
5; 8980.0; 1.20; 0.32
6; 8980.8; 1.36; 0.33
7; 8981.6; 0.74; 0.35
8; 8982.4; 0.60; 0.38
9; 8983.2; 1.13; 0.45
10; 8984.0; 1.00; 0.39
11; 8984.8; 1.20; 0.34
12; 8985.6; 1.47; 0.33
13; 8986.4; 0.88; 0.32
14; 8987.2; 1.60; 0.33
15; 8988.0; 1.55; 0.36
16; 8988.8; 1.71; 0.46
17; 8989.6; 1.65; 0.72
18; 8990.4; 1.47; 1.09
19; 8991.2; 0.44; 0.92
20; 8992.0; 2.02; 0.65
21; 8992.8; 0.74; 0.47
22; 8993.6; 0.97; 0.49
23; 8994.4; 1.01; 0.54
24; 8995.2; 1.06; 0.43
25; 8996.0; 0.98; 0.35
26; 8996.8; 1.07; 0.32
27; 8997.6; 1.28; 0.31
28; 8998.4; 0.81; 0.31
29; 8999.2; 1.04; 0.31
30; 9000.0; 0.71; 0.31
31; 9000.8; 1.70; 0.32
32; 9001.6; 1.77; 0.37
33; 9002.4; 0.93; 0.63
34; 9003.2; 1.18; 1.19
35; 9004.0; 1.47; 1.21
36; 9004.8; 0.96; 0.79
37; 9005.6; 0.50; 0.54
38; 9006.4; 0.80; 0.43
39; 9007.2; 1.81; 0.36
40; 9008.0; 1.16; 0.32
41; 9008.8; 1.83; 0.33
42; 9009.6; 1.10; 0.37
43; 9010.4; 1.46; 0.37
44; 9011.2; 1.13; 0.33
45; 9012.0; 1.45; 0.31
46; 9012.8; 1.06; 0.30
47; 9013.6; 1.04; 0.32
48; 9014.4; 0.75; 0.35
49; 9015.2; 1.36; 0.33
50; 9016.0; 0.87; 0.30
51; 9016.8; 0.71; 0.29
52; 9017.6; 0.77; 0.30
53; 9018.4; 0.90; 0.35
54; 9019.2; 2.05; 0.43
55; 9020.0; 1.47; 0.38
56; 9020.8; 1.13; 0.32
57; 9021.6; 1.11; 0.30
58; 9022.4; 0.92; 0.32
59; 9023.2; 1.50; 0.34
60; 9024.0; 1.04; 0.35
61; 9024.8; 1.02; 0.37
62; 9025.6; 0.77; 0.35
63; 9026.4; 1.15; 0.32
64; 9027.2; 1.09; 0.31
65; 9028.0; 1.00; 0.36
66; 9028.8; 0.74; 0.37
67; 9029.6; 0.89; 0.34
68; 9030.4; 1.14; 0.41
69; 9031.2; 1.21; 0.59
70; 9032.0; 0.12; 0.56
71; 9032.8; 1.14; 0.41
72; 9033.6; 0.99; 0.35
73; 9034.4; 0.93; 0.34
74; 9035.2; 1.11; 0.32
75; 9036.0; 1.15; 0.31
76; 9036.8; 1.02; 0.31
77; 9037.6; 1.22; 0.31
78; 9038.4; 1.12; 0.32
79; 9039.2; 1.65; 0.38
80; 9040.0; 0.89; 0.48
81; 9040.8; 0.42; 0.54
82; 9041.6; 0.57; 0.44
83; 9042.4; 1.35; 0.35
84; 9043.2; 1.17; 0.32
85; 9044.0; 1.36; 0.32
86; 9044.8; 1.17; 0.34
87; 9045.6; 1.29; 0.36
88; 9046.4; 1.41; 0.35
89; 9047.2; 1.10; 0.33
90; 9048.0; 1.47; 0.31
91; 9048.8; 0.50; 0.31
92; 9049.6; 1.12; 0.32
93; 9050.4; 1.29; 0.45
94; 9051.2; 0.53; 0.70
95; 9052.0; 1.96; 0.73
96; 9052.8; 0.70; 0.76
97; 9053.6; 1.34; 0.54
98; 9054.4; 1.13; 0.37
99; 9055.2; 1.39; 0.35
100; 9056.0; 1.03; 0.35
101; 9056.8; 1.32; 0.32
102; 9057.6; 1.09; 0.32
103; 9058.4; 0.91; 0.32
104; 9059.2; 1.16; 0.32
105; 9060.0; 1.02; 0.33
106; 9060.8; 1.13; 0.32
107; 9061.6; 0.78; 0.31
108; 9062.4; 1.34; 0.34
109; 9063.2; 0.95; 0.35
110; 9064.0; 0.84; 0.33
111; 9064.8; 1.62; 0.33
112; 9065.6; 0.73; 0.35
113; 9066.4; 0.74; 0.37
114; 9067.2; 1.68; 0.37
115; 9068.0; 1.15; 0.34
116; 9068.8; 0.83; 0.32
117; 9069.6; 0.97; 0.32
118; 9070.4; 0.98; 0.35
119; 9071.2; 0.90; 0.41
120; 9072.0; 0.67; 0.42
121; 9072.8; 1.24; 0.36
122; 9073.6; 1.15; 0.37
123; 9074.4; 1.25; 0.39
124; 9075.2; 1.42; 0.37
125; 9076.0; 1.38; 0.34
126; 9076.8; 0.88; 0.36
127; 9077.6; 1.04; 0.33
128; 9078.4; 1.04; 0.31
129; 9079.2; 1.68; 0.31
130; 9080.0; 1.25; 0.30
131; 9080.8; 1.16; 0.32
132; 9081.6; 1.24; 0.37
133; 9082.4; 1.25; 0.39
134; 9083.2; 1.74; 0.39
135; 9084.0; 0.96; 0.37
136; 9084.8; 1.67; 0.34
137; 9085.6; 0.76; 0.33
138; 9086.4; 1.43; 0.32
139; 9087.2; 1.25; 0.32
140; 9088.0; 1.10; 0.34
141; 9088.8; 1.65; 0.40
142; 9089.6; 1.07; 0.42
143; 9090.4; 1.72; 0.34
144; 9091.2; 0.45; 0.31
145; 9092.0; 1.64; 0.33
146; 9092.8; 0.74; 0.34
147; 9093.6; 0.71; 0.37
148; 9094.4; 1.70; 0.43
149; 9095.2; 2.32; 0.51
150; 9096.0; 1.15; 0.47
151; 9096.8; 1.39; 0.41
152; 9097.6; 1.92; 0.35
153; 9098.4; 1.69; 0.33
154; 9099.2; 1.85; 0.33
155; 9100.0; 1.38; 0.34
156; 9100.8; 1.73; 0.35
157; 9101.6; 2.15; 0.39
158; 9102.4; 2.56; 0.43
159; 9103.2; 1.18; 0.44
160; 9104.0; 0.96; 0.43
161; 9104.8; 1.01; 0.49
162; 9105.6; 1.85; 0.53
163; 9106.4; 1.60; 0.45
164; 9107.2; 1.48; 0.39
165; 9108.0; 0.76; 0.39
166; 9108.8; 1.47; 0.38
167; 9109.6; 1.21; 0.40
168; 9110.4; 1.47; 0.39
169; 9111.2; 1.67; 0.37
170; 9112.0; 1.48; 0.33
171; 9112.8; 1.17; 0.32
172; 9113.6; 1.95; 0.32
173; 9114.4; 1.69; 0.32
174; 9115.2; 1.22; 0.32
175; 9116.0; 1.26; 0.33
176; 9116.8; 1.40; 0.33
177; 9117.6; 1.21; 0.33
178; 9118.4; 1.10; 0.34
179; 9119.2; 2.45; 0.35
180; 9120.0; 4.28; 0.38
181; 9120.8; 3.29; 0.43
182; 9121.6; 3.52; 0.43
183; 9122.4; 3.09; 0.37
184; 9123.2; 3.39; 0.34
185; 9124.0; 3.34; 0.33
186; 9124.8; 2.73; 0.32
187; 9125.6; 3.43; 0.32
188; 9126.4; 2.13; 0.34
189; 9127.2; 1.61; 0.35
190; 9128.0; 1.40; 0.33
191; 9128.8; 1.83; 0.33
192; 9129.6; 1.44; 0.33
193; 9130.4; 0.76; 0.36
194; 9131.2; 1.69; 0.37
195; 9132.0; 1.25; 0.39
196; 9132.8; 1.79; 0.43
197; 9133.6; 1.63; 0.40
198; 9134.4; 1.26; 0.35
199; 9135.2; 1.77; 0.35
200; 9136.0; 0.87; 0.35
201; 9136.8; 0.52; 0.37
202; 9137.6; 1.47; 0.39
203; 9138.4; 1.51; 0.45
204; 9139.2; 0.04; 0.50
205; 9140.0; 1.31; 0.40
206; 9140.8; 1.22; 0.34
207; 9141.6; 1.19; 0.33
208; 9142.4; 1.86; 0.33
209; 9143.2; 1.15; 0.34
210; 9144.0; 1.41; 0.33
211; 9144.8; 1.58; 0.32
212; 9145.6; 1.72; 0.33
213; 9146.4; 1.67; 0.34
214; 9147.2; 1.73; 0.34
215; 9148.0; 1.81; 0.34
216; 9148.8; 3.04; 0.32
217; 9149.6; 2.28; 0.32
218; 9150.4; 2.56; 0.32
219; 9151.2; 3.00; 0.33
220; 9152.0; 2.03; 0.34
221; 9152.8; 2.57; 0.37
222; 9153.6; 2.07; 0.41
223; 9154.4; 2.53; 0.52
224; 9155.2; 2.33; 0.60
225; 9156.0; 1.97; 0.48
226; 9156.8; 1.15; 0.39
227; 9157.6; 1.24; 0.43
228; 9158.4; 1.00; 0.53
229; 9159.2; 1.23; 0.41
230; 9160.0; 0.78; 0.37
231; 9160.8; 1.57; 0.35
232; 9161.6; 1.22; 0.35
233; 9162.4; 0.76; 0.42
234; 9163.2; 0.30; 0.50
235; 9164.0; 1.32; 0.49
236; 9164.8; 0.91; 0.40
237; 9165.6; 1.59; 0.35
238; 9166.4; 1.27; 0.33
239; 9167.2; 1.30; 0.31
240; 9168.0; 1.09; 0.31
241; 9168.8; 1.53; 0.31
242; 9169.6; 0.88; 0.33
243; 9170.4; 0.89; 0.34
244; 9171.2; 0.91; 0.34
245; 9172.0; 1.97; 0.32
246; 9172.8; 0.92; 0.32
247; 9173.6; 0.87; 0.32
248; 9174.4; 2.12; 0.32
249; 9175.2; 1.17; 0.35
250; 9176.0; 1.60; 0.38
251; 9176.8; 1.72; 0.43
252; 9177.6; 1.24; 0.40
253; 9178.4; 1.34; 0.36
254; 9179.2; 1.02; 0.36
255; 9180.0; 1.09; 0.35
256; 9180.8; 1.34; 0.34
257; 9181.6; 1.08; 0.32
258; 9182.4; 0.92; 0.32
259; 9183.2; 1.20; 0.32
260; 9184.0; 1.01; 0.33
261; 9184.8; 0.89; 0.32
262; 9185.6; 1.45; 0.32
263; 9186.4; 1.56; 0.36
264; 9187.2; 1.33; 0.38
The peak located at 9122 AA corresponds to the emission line H-alpha 6563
